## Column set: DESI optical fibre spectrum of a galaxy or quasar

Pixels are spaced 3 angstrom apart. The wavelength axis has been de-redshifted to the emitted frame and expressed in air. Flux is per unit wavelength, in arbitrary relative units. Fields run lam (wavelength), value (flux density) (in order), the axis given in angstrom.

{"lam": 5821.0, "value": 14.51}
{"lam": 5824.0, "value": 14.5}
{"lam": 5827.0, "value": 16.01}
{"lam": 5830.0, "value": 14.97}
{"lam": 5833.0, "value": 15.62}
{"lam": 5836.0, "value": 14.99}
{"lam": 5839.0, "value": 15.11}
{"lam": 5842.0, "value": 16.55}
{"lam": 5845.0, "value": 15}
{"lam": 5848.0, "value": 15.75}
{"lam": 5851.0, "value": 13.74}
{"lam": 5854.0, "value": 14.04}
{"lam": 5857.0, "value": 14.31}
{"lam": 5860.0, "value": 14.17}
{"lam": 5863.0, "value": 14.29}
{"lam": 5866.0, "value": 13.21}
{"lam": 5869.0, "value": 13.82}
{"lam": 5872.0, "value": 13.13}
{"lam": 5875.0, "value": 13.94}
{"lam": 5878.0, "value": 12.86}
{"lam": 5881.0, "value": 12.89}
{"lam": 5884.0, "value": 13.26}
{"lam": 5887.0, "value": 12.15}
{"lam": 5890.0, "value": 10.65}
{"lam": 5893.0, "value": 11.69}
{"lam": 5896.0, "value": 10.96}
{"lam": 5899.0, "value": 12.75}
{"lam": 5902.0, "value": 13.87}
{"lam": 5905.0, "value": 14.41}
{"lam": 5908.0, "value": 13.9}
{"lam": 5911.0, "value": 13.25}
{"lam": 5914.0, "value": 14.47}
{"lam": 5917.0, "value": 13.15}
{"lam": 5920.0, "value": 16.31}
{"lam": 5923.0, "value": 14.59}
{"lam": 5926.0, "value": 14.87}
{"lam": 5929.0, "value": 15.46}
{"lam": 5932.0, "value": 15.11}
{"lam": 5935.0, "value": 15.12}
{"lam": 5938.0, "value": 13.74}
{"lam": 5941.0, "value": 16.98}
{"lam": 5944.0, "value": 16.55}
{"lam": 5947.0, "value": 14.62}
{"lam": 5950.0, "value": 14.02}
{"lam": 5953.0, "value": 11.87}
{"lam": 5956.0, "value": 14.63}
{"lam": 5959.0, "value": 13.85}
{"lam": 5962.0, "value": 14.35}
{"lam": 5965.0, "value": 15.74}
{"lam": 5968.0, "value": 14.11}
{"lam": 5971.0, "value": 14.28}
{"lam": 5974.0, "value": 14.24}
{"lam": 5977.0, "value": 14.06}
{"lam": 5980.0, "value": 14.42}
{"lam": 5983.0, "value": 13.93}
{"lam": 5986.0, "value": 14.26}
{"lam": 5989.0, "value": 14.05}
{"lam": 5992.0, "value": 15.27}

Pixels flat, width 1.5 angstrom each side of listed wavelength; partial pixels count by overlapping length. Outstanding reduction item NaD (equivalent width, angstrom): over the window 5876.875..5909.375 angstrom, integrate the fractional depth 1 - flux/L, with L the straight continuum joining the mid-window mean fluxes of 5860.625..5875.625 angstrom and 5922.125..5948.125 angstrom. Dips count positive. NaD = 3.7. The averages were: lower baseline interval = 13.7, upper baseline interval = 15.3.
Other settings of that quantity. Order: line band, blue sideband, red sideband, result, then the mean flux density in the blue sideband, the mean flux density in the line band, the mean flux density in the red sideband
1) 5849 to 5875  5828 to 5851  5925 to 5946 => 2.48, 15.3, 13.9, 15.4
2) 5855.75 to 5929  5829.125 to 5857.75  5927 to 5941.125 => 7.66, 15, 13.5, 15.1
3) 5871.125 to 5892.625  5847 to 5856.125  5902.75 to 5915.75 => 2.37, 14.4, 12.6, 14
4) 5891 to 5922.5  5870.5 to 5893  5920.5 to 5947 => 1.07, 12.6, 13.5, 15.3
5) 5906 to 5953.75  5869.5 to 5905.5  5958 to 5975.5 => -3.64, 12.7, 14.7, 14.4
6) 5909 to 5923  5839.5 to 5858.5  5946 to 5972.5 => 0.13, 14.9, 14.3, 14.2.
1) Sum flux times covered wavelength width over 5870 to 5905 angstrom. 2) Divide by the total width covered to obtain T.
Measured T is 12.7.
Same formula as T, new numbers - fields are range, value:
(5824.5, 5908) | 13.9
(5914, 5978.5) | 14.6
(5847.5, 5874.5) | 14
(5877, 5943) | 13.8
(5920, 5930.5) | 15.2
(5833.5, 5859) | 14.9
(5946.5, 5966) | 14.1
